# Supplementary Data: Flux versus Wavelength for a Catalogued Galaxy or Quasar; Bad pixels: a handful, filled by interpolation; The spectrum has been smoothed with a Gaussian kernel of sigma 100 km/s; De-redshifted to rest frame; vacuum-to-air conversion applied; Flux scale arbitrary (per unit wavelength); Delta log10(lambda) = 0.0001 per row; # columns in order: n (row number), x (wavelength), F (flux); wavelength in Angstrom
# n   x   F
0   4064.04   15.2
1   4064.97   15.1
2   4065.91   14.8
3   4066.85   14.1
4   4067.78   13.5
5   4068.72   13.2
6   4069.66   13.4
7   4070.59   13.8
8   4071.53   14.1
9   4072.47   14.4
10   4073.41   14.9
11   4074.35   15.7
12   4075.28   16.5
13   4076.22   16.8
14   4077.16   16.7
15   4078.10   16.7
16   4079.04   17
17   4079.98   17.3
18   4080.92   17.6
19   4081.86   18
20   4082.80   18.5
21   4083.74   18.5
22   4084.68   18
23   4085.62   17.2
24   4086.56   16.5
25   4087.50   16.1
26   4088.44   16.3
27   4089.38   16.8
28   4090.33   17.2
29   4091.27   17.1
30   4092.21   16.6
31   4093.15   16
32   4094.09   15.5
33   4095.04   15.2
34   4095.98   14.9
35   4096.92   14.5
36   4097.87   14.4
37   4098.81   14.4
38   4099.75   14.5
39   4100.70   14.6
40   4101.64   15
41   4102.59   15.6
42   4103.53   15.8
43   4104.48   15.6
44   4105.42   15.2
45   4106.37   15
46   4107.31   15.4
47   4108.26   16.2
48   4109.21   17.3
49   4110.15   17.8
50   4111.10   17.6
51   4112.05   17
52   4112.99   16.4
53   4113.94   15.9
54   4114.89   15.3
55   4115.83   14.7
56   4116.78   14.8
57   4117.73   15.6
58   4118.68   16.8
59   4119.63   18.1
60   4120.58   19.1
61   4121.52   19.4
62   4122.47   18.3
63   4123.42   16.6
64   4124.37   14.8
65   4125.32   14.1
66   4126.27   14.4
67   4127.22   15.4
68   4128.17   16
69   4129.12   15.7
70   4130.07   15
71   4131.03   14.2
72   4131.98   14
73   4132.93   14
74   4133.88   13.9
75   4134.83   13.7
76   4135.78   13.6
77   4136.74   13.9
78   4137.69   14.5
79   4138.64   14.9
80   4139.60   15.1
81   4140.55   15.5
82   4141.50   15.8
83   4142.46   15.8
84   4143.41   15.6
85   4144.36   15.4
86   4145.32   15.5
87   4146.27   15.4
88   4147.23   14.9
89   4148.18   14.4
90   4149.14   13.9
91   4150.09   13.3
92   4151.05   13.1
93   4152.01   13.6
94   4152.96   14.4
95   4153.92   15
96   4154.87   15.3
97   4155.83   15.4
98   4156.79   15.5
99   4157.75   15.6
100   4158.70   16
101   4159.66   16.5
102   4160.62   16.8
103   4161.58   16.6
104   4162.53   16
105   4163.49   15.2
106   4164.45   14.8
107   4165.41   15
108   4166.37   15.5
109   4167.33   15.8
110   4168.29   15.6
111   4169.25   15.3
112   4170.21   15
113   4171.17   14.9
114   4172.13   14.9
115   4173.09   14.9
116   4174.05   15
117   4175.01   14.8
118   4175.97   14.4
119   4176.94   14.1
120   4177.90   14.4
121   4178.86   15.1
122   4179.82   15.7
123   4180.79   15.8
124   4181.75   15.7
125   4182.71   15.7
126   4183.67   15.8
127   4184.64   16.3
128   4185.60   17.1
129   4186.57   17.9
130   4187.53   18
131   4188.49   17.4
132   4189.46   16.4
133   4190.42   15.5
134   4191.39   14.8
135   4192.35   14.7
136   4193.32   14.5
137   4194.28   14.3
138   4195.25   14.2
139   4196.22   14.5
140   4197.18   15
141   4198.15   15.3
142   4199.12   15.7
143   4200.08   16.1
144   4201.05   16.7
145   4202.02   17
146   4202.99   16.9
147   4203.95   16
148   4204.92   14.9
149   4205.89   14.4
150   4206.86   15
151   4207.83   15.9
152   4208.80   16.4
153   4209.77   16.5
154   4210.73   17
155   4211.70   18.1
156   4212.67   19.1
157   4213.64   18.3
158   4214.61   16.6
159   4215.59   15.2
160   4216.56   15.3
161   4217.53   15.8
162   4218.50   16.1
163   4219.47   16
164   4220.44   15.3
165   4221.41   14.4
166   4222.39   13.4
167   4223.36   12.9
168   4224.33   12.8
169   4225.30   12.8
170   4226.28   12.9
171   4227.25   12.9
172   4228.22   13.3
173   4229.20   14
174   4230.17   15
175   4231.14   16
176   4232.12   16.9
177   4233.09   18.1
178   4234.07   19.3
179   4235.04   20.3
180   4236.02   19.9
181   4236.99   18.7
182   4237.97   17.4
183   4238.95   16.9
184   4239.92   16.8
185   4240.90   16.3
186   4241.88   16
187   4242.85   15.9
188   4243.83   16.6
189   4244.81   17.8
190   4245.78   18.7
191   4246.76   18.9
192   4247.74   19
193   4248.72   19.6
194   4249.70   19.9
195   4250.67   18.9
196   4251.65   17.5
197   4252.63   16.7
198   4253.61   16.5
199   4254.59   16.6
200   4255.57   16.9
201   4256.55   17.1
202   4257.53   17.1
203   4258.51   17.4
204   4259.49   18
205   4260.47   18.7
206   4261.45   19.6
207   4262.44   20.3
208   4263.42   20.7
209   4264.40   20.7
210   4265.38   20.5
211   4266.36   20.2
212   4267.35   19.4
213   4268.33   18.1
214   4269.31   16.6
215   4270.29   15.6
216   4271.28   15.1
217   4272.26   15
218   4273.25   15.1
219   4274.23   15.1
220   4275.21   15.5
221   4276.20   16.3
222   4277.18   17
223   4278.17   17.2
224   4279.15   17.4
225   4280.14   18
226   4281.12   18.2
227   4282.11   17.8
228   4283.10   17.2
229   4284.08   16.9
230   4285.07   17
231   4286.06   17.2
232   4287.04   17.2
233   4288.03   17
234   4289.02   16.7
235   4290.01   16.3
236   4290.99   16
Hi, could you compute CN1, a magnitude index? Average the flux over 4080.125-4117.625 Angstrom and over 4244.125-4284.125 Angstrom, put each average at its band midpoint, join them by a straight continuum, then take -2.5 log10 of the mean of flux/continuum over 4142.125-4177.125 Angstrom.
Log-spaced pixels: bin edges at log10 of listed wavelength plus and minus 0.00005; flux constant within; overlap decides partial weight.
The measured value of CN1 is 0.11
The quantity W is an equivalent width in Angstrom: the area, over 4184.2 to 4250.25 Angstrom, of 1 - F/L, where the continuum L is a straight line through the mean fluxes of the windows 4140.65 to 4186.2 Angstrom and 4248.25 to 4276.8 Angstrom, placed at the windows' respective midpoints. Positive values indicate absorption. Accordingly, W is 1.49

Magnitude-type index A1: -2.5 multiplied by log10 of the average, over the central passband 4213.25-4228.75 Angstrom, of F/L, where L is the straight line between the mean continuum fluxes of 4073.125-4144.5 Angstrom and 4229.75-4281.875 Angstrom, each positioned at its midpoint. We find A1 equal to 0.18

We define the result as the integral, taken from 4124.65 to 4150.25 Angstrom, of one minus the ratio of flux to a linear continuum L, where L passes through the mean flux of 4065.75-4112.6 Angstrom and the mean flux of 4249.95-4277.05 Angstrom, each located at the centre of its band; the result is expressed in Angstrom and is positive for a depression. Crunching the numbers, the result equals 2.54 Angstrom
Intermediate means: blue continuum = 15.9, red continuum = 17.6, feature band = 14.8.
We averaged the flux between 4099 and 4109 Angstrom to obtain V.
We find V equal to 15.3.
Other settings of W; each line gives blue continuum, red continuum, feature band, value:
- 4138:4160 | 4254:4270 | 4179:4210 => 1.2 Angstrom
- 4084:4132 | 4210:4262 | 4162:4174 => 0.8 Angstrom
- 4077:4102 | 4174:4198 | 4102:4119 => 0.2 Angstrom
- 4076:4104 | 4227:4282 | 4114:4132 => 0.6 Angstrom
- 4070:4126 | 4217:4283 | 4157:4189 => 1.7 Angstrom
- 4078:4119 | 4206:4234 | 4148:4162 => 0.7 Angstrom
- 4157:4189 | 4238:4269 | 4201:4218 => 0.4 Angstrom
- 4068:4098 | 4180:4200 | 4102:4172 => 2.0 Angstrom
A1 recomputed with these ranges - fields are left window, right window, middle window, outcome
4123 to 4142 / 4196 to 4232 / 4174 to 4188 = -0.04 mag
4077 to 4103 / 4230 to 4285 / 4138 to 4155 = 0.13 mag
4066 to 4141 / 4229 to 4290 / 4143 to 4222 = 0.07 mag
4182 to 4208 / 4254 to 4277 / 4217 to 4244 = 0.06 mag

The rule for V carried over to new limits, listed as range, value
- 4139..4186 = 15.2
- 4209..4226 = 15.6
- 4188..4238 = 15.8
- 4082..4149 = 15.8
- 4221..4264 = 17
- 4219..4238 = 15.6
